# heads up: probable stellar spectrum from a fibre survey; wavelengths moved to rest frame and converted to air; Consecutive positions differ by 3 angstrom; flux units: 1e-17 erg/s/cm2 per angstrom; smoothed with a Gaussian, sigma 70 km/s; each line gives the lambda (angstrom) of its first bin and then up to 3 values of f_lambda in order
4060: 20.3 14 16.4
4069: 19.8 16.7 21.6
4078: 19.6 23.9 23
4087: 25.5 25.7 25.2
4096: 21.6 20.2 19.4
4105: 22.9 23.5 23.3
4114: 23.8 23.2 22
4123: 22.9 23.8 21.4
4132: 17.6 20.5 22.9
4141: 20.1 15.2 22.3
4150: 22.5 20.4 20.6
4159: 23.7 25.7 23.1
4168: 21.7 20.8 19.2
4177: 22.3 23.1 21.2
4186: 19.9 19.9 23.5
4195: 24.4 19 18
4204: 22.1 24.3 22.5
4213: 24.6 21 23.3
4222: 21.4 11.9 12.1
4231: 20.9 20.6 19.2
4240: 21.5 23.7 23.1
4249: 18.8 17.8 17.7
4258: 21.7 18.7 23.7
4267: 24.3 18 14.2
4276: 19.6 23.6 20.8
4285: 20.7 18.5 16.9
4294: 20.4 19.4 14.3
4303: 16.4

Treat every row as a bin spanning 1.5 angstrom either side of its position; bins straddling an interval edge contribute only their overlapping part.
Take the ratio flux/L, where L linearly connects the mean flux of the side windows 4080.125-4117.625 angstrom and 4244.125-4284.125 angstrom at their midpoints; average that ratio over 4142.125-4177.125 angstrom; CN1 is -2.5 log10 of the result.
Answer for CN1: 0.03 mag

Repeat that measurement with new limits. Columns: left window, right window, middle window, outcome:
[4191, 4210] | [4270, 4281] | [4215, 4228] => 0.14 mag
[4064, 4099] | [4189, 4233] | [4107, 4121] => -0.09 mag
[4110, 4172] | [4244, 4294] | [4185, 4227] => -0.01 mag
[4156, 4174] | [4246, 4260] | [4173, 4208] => 0.01 mag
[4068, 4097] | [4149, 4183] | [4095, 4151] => 0.03 mag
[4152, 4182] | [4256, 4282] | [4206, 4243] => 0.04 mag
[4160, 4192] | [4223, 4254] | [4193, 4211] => -0.06 mag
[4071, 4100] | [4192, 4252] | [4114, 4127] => -0.05 mag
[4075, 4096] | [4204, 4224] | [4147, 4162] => 0.04 mag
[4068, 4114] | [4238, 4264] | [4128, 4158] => 0.07 mag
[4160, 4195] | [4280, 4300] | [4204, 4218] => -0.09 mag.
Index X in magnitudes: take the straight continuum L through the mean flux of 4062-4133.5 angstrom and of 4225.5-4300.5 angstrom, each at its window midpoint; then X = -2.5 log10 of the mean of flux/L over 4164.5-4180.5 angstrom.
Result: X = -0.04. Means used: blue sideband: 21.6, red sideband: 19.6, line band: 21.5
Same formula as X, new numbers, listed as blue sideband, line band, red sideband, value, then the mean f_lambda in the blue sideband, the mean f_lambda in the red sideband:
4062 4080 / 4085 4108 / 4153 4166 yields -0.17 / 18.3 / 23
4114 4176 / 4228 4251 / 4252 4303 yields -0.02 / 21.5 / 19.4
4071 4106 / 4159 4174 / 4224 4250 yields -0.10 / 22.2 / 19.2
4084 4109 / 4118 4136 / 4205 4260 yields 0.05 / 23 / 20.3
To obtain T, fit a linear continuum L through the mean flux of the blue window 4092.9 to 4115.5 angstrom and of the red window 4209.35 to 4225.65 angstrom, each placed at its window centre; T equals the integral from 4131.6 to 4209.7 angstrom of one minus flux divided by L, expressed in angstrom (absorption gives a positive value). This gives 0.9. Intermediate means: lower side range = 22.3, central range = 21.4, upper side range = 21.2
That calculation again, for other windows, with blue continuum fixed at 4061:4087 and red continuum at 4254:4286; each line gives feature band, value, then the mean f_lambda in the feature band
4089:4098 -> -1.85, 23.9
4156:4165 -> -1.69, 23.8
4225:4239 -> 1.77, 17.6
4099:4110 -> -1.07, 21.8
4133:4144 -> -0.14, 20.2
